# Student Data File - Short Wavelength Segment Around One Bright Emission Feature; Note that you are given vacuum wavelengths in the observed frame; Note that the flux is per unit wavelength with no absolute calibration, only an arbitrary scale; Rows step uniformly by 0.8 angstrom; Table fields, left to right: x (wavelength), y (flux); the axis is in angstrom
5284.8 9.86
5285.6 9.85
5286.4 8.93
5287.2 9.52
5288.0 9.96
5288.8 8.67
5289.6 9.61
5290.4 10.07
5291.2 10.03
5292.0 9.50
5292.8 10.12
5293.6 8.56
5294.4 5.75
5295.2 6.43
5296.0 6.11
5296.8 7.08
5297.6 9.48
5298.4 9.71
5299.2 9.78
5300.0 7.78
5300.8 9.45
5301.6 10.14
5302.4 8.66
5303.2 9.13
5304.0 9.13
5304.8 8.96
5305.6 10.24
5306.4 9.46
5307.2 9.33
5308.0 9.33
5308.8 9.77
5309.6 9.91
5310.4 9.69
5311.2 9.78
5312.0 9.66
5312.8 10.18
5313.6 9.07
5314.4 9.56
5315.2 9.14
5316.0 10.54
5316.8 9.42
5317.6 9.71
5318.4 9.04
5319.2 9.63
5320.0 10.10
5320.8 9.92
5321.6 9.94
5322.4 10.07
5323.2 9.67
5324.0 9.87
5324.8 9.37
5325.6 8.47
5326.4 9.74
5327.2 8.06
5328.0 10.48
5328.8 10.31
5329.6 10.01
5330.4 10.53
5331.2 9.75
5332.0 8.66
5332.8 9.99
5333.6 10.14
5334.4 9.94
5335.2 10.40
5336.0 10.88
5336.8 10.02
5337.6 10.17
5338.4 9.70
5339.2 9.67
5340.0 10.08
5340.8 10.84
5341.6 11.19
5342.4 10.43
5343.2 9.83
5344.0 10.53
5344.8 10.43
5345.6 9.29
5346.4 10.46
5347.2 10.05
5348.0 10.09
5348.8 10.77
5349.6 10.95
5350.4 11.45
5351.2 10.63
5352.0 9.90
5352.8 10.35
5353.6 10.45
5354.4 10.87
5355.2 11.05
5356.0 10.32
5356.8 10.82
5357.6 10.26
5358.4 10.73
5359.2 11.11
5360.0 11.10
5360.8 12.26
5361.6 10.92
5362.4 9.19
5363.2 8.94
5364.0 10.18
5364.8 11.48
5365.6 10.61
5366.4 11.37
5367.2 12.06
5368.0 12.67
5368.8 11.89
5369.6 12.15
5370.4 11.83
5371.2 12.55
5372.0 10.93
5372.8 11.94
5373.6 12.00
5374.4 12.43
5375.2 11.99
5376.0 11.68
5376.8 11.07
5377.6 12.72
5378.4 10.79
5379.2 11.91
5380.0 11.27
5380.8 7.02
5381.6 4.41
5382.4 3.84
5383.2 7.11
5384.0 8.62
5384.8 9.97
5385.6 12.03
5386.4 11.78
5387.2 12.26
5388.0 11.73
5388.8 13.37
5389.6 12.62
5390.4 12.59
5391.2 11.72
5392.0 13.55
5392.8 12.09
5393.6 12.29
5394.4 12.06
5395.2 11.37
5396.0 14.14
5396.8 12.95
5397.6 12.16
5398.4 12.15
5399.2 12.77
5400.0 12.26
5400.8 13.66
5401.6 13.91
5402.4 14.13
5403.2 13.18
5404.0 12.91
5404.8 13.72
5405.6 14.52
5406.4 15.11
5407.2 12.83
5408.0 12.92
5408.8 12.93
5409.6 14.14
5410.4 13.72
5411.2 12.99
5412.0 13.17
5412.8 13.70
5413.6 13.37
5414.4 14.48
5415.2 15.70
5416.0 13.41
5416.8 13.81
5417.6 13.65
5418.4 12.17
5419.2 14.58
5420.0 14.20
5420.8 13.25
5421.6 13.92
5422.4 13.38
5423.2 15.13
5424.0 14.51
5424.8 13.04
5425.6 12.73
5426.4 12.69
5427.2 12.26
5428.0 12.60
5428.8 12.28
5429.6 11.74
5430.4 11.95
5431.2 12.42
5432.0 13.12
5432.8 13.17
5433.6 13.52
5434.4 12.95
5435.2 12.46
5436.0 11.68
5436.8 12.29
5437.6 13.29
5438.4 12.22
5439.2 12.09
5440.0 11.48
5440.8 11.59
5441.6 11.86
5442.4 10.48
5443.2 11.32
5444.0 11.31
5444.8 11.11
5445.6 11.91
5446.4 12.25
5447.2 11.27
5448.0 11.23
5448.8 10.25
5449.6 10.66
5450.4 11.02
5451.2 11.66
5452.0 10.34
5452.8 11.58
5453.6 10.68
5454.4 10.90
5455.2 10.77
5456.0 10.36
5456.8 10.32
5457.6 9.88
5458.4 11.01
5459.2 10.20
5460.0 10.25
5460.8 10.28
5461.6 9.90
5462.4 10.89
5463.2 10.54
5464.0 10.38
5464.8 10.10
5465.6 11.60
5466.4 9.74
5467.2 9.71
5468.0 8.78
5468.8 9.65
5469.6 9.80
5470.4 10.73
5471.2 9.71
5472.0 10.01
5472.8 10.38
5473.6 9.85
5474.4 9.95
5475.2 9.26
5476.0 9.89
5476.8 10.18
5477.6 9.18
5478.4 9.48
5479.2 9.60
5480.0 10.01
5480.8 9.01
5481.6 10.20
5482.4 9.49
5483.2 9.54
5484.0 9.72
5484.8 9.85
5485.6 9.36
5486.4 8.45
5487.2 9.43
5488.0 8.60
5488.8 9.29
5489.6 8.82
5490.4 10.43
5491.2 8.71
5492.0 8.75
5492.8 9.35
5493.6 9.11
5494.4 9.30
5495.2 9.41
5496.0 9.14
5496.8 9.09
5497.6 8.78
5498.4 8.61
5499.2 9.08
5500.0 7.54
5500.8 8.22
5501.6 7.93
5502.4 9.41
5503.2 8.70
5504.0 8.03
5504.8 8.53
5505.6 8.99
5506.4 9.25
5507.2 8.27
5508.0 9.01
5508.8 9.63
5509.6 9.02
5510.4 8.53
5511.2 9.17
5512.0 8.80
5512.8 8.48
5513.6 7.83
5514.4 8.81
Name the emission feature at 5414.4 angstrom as C III] 1909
